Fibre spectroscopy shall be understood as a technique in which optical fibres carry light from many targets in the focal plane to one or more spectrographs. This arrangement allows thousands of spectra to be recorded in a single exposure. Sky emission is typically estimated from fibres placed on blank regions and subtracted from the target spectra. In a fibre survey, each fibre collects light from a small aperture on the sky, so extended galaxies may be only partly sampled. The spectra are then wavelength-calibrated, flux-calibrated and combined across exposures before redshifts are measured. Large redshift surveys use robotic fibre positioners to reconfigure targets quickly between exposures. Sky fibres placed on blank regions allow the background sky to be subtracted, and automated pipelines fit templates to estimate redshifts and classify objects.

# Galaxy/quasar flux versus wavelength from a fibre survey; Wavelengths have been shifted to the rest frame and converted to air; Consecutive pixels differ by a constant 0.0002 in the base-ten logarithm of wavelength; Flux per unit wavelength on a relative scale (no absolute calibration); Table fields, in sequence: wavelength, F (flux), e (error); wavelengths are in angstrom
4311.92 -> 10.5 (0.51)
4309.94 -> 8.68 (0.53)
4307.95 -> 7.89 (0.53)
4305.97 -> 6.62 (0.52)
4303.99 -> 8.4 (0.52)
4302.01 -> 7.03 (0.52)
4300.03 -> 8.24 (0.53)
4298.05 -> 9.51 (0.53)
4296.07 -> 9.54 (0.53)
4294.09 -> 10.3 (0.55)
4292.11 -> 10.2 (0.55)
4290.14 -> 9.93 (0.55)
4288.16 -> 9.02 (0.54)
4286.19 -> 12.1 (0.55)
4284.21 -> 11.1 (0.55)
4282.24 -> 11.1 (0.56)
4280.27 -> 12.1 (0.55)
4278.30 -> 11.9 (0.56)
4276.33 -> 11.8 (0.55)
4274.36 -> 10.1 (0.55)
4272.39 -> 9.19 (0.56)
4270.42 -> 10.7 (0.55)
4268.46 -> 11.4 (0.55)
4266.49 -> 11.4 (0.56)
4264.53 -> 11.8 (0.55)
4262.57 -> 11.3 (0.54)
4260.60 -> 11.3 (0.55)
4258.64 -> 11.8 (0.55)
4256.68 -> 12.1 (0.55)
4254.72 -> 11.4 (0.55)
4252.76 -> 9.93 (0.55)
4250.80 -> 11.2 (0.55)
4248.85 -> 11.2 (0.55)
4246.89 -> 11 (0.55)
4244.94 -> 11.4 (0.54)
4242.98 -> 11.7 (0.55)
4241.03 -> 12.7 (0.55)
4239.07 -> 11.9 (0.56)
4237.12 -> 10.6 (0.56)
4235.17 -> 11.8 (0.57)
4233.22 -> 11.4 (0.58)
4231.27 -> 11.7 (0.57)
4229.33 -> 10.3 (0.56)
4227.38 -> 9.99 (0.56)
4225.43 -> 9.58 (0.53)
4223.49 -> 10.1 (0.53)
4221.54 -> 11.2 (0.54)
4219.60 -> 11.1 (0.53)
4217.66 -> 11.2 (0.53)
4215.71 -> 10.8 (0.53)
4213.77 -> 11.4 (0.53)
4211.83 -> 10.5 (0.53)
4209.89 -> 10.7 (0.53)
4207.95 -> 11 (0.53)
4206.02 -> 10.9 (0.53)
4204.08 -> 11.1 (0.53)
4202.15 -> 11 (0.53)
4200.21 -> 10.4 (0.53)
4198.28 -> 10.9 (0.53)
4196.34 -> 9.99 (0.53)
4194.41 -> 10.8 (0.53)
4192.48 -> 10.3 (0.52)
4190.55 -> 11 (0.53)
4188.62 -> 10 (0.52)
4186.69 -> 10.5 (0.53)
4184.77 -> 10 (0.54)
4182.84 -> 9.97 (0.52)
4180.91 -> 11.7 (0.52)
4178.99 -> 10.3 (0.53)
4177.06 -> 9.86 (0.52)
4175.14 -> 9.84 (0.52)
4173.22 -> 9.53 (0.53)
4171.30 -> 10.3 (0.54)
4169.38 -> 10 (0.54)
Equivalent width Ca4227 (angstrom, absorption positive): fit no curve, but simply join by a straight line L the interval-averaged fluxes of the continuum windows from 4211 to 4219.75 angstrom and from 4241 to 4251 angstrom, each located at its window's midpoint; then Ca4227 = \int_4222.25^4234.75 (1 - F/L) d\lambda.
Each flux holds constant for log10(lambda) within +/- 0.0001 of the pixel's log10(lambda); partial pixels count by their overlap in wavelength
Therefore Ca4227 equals 0.7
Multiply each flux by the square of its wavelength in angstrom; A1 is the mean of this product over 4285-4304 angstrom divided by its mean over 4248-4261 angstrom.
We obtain 0.86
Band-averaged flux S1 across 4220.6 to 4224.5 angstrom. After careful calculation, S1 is 10.6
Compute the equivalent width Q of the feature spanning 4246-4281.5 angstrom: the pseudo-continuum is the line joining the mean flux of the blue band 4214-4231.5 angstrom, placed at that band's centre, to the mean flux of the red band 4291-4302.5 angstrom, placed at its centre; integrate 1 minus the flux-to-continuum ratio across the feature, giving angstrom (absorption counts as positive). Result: -4.8 angstrom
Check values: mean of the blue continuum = 10.7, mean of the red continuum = 9.24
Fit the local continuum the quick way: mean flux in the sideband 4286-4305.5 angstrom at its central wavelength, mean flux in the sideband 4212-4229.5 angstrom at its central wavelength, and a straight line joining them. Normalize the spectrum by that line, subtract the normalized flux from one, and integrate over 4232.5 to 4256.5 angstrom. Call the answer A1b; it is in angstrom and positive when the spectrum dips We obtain -2.8 angstrom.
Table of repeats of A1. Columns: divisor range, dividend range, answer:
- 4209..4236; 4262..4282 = 1.05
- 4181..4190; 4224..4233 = 1.04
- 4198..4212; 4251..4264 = 1.07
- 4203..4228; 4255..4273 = 1.07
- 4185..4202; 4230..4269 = 1.12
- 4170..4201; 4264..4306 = 1.04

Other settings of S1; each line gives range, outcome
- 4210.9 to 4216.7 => 10.9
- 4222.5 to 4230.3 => 9.99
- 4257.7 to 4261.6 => 11.5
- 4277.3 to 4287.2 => 11.7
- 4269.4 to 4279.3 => 10.7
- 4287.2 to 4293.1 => 9.72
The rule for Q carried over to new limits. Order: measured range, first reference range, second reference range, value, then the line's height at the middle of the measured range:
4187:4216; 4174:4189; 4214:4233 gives -0.62 angstrom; 10.5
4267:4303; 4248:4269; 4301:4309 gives -4.55 angstrom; 9.15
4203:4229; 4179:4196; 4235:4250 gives 0.71 angstrom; 11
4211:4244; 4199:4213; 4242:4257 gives -0.15 angstrom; 11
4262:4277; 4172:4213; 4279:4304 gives -1.26 angstrom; 10.1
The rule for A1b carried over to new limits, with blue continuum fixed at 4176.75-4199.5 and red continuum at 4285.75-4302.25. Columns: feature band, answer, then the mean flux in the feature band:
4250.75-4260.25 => -1.3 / 11.3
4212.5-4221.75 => -0.8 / 11.1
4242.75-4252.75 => -1.2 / 11.1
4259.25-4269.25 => -1.7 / 11.5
